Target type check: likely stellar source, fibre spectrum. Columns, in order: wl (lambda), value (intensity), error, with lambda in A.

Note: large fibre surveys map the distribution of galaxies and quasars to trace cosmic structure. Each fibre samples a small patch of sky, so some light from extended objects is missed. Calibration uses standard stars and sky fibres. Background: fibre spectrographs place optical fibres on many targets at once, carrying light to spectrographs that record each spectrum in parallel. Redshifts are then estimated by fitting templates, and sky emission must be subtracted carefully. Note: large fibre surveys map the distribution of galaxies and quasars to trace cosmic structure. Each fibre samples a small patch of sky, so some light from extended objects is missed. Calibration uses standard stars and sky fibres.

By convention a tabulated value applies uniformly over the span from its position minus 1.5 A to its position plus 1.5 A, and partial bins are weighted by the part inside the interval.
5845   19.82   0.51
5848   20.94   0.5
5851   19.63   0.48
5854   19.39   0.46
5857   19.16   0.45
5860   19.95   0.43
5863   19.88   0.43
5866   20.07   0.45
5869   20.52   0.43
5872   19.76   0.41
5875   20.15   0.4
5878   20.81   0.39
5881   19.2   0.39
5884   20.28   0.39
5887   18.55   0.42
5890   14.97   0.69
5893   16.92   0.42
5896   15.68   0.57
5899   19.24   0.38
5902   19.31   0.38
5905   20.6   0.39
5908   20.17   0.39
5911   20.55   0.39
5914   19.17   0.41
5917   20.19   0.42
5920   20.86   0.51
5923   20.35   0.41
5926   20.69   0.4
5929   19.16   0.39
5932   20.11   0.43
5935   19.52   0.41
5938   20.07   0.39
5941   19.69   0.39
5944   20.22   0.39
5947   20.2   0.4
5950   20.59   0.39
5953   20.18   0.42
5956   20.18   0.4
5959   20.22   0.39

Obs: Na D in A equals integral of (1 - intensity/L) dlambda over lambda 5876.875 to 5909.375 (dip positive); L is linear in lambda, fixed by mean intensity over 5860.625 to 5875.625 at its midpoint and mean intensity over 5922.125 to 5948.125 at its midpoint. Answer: 2.21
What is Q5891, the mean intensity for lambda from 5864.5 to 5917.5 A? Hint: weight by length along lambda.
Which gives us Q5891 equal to 19.2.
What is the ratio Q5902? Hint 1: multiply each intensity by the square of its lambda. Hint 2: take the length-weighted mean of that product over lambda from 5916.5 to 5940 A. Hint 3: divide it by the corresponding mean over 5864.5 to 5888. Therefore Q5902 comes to 1.0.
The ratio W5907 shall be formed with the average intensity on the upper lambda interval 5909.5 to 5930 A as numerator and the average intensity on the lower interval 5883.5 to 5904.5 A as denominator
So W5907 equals 1.13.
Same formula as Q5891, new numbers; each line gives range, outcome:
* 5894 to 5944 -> 19.7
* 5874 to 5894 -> 18.7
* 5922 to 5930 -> 20.1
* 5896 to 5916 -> 19.5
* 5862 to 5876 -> 20.1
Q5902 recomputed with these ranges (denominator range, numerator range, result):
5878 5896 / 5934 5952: 1.13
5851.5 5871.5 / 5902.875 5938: 1.04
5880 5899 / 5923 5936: 1.14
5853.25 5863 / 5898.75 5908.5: 1.03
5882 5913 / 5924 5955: 1.09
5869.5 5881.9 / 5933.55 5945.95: 1.01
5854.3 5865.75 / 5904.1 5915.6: 1.04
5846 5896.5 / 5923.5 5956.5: 1.07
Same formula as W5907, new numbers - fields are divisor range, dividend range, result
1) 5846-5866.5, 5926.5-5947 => 1.00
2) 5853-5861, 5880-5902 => 0.92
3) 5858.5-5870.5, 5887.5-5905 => 0.87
